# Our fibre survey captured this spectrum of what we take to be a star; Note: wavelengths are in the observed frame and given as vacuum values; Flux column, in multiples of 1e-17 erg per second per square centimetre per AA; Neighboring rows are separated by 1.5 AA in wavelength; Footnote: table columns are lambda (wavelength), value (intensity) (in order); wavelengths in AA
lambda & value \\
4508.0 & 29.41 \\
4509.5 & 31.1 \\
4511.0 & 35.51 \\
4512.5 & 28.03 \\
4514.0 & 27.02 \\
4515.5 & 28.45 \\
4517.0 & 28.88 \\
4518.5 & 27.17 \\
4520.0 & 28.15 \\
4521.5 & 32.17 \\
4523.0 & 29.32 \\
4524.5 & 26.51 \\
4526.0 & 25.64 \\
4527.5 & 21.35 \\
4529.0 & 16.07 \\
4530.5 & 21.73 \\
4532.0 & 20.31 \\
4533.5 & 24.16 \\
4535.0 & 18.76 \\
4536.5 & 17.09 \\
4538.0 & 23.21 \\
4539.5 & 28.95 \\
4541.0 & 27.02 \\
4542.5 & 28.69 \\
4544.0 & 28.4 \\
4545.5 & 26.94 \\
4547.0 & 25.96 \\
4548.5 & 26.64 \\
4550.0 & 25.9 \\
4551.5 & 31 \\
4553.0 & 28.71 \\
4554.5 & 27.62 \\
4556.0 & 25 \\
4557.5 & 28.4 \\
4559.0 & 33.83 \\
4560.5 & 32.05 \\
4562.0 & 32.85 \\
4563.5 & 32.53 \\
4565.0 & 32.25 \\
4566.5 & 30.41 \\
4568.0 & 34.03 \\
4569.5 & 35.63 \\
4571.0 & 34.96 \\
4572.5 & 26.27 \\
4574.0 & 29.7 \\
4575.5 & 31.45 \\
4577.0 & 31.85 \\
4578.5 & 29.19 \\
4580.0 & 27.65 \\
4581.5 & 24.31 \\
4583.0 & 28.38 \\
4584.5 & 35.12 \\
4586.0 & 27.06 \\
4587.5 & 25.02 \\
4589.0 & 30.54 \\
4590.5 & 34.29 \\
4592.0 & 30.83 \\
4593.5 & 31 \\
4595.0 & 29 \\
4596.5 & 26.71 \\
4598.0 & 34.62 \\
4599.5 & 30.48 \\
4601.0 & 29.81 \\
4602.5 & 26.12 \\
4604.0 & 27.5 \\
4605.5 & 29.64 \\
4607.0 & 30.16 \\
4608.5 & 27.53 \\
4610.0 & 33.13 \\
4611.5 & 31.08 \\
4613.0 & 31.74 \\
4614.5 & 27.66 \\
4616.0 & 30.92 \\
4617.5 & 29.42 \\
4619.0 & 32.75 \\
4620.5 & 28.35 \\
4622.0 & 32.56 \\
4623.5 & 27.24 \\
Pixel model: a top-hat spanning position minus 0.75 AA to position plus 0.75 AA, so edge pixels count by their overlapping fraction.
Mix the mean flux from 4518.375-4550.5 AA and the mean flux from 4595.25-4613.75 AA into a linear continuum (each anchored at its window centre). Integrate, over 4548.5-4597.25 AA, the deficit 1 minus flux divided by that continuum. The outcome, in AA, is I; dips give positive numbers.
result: -4.3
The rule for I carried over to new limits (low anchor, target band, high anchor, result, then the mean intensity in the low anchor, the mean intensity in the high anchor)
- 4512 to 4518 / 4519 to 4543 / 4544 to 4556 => 3.0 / 28.1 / 27.4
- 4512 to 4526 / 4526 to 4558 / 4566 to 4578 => 5.4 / 28.3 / 31.8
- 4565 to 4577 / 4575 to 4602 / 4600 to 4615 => 0.8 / 31.8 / 29.5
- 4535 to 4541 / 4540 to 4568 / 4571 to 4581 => -3.7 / 23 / 29.6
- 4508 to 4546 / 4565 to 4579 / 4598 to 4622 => -1.7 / 26.1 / 30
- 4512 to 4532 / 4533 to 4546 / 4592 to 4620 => 1.0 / 25.9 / 30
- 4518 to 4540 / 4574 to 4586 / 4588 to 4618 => -0.6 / 23.9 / 30.1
